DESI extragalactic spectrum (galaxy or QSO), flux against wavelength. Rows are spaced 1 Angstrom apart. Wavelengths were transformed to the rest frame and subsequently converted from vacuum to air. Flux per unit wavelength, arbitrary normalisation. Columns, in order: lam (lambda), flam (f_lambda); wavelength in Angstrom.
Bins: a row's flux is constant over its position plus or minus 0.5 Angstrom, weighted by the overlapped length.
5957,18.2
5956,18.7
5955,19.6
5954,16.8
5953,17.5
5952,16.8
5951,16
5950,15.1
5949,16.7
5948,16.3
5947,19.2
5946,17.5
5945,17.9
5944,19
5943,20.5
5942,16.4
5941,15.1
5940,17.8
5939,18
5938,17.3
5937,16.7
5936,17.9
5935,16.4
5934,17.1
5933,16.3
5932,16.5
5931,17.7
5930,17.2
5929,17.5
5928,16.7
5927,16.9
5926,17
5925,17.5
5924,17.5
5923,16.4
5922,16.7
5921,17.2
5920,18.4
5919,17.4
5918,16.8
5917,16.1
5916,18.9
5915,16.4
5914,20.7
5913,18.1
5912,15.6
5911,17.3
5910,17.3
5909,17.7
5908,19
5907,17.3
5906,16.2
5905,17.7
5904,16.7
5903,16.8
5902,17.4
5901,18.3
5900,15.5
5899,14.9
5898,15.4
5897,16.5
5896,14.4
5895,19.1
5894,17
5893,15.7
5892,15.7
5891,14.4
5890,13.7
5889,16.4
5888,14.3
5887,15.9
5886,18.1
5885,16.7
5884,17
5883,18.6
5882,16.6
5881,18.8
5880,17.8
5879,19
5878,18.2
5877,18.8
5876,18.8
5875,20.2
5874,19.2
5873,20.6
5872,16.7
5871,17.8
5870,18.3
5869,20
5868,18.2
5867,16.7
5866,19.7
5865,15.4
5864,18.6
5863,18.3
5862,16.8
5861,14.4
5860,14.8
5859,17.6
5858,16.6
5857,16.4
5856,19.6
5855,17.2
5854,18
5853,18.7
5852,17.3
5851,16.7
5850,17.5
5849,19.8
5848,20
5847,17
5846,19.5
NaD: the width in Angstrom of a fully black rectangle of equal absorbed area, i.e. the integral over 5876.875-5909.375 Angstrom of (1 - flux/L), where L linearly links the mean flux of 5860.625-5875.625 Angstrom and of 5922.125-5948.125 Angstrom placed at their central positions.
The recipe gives 1.8 Angstrom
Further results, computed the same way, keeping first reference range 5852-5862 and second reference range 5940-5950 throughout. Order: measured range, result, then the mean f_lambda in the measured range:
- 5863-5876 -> -1.0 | 18.5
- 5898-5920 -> 0.1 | 17.2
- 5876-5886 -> -0.5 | 18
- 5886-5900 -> 1.2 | 15.7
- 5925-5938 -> 0.3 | 17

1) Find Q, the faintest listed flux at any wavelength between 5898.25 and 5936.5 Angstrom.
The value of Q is 14.9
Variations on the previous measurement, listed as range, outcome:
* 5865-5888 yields 14.3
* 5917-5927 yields 16.1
